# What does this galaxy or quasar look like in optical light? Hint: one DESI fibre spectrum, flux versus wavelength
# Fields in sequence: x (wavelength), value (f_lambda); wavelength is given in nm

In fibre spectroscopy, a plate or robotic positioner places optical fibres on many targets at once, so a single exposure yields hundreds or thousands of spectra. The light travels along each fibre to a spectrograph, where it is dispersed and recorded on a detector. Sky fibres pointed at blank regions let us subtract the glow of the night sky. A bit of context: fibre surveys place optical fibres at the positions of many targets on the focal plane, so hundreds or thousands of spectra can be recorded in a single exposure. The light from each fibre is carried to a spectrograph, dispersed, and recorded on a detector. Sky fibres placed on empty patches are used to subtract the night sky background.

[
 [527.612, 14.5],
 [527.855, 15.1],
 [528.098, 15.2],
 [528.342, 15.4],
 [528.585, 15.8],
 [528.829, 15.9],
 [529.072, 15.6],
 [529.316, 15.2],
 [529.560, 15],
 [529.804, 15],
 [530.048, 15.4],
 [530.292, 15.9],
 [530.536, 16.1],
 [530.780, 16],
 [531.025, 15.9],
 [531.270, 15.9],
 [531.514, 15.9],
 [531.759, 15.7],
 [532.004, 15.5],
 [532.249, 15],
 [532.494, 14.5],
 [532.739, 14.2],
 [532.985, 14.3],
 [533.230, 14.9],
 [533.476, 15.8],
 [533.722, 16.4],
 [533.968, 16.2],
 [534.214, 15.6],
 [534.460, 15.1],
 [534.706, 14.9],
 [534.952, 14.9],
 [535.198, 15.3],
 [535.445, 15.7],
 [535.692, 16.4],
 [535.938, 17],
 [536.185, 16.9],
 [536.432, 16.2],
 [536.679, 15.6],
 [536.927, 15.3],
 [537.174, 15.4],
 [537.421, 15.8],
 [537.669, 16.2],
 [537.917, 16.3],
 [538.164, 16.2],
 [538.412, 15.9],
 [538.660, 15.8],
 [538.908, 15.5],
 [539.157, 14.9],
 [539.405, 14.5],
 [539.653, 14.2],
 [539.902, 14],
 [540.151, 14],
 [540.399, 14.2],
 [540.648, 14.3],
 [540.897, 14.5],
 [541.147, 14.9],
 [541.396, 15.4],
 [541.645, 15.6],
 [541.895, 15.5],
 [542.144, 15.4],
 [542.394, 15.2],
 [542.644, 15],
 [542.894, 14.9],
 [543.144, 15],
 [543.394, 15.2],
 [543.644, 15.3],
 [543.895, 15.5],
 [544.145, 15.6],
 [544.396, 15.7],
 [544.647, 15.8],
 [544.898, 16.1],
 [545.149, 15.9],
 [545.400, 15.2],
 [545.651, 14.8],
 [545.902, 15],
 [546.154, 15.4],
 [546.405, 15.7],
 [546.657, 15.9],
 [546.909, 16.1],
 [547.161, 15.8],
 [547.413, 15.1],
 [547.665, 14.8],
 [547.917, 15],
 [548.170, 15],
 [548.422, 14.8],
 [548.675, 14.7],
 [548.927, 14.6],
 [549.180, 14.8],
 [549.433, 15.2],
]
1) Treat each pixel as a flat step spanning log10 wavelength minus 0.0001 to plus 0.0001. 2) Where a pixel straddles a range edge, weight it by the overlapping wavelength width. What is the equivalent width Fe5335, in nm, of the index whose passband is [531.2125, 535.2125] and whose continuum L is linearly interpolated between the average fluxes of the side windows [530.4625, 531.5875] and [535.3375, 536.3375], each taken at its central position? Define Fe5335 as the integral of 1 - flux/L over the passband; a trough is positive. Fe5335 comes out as 0.23 nm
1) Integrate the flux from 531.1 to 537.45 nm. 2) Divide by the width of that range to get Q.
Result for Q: 15.6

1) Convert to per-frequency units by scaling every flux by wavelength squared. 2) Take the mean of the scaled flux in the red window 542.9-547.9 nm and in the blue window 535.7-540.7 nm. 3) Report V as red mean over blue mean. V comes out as 1.03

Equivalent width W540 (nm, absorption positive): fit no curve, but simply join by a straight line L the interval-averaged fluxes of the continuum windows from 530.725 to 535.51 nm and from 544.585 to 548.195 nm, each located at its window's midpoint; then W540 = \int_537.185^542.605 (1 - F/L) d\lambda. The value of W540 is 0.09 nm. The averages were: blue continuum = 15.4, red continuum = 15.4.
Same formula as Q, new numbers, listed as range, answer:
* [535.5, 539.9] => 15.7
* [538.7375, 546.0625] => 15.1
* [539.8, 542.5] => 14.8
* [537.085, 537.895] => 15.9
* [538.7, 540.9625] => 14.5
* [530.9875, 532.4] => 15.6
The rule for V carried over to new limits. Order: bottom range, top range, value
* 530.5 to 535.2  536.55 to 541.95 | 1.01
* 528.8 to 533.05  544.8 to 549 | 1.05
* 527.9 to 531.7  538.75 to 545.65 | 1.01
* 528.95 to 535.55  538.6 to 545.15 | 1.02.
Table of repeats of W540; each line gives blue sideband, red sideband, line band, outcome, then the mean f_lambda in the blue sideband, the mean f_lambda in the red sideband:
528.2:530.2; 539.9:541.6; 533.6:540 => -0.334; 15.4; 14.6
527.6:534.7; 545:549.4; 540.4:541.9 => 0.036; 15.4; 15.2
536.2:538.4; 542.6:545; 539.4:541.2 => 0.161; 15.9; 15.4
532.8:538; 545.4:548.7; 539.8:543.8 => 0.140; 15.7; 15.3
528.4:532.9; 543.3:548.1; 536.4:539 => -0.061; 15.5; 15.5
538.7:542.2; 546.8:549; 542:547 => -0.156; 14.8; 15.1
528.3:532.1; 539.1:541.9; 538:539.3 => -0.075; 15.6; 14.6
